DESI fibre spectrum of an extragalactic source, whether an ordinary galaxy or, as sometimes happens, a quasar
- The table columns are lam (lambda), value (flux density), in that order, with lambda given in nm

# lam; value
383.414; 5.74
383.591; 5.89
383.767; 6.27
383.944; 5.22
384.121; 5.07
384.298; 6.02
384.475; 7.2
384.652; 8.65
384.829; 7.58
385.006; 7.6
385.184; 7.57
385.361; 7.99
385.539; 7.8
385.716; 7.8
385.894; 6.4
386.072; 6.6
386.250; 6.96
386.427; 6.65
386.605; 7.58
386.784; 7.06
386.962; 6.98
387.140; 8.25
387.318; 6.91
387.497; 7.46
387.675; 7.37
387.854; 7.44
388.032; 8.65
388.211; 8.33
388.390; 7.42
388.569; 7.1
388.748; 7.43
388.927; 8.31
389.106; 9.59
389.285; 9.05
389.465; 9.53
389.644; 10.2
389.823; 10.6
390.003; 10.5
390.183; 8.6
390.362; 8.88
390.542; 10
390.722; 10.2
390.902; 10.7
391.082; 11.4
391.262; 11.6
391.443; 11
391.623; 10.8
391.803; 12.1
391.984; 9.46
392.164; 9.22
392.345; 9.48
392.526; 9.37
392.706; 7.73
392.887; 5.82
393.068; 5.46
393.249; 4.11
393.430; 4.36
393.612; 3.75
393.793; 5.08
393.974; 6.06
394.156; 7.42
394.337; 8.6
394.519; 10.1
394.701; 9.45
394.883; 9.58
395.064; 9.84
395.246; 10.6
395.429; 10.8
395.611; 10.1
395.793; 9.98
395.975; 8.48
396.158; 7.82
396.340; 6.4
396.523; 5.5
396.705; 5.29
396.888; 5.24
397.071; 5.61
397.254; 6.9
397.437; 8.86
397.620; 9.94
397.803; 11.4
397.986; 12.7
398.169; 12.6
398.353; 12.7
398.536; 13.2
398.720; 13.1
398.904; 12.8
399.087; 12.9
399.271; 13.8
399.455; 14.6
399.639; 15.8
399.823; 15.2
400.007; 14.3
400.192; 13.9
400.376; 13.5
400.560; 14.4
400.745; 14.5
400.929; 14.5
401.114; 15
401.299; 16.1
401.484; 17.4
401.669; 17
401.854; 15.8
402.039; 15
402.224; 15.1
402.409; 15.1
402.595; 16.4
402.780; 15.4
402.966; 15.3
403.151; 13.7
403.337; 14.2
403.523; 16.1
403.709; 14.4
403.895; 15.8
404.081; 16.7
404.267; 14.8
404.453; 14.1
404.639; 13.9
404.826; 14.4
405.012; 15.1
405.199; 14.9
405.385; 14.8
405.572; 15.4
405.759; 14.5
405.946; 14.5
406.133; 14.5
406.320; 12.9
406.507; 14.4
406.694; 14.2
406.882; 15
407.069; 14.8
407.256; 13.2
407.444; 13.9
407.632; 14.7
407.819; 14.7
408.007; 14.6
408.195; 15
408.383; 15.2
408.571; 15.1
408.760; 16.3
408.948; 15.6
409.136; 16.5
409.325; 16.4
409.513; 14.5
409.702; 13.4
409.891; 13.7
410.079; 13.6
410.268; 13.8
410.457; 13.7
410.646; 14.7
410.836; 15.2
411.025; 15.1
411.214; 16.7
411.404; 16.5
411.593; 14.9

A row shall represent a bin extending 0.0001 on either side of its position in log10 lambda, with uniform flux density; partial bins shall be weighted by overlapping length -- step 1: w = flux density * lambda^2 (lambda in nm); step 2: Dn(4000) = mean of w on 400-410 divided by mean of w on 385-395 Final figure 1.95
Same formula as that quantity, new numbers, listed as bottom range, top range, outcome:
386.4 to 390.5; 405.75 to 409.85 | 1.95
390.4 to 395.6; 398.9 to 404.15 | 1.80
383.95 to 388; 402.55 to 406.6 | 2.26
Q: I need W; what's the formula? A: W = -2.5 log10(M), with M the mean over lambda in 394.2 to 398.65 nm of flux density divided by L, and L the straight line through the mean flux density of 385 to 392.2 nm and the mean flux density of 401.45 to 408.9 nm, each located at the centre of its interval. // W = 0.25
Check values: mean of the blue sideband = 8.68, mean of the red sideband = 14.9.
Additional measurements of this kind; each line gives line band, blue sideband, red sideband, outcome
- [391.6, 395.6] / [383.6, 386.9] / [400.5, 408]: 0.271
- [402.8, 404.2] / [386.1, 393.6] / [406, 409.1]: -0.147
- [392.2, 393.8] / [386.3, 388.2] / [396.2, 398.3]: 0.253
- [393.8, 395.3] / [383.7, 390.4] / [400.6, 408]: 0.244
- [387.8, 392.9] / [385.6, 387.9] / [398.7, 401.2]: -0.037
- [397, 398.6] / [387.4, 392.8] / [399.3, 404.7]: 0.245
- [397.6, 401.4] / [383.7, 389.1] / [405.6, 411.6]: -0.174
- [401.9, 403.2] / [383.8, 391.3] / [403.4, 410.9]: -0.157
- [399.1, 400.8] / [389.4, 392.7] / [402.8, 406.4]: -0.094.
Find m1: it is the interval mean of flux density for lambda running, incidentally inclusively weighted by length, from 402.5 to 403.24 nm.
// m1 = 15.2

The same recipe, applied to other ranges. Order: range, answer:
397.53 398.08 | 11.4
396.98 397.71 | 7.82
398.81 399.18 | 12.9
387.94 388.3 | 8.49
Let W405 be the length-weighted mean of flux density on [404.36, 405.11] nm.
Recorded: 14.4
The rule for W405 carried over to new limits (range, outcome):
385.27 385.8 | 7.87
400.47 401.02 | 14.5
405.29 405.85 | 14.9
